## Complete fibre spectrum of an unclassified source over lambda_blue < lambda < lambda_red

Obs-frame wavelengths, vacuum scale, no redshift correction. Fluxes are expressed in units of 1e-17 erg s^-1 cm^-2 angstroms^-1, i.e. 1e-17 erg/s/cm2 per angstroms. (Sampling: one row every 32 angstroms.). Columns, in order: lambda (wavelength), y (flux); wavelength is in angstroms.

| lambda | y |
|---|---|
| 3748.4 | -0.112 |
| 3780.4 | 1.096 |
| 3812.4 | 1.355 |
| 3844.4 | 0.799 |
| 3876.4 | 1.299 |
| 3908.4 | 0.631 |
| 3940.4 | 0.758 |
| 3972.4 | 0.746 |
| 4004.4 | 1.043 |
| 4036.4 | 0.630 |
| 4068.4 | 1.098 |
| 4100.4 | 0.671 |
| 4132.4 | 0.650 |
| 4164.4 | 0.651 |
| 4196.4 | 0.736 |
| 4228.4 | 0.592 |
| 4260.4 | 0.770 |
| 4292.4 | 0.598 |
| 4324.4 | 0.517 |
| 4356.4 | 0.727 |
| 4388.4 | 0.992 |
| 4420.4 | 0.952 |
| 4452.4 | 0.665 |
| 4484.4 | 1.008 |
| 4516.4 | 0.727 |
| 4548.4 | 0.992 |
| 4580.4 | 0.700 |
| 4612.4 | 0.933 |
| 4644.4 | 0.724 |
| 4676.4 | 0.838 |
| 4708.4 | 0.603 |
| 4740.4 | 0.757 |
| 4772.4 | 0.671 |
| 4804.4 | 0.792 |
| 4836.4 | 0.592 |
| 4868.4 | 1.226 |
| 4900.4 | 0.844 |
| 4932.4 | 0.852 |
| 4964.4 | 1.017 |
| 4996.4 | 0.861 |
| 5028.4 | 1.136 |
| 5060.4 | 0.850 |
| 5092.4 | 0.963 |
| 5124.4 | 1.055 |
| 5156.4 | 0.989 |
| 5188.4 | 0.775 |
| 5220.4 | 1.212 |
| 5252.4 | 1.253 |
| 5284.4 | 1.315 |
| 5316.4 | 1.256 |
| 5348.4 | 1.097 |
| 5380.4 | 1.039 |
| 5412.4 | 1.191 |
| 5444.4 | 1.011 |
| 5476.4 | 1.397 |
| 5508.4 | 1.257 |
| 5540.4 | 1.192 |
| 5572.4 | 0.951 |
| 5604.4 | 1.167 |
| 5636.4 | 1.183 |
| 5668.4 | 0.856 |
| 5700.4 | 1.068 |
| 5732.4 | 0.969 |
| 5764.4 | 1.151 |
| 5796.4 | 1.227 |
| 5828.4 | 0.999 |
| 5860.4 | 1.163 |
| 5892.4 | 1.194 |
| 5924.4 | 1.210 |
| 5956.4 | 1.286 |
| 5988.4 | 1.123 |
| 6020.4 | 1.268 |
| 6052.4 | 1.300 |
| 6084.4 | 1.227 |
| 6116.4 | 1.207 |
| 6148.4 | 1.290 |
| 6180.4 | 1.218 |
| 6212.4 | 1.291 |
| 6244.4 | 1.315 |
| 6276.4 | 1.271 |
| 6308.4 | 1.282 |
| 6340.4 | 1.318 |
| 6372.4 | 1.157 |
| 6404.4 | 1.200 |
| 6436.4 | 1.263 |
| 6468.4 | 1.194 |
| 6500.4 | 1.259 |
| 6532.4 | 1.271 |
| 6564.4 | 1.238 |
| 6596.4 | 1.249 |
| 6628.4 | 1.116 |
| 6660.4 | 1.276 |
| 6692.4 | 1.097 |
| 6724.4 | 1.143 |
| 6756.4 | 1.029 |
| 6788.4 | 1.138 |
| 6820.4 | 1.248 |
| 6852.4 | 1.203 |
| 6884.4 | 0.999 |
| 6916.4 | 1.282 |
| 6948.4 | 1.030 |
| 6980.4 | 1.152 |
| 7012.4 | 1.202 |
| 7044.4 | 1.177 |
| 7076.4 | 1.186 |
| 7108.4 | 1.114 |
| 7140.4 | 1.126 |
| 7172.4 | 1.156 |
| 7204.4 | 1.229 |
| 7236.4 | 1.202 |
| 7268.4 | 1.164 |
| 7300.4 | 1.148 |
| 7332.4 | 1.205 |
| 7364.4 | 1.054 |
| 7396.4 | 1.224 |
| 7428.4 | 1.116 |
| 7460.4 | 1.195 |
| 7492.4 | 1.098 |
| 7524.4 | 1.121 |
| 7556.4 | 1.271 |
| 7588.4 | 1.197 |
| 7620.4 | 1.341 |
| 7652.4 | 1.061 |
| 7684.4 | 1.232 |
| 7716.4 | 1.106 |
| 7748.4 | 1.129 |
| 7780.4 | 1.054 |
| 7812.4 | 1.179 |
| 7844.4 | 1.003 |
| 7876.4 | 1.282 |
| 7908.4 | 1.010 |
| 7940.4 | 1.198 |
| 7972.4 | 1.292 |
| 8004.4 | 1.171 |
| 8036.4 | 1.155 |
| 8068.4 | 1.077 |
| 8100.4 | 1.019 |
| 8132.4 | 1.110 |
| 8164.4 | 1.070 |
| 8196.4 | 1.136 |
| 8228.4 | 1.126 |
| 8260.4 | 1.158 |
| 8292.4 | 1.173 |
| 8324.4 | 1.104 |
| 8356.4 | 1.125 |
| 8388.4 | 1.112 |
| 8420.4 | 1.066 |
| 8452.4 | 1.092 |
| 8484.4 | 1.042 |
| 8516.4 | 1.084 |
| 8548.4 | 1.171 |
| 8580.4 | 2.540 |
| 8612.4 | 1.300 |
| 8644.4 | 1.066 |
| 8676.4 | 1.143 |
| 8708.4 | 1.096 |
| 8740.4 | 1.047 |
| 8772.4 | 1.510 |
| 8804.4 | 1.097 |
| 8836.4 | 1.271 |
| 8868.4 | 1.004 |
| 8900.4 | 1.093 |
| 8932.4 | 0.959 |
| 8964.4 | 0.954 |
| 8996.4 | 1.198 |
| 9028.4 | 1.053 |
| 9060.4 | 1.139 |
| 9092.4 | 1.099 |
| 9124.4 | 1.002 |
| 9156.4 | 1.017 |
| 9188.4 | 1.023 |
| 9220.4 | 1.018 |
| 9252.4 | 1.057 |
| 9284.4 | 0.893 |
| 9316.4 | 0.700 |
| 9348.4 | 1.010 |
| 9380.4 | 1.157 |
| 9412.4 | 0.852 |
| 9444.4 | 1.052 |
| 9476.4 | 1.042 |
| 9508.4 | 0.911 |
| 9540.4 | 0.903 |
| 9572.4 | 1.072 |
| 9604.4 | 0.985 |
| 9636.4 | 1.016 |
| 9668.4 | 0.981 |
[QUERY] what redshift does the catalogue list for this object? 0.305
